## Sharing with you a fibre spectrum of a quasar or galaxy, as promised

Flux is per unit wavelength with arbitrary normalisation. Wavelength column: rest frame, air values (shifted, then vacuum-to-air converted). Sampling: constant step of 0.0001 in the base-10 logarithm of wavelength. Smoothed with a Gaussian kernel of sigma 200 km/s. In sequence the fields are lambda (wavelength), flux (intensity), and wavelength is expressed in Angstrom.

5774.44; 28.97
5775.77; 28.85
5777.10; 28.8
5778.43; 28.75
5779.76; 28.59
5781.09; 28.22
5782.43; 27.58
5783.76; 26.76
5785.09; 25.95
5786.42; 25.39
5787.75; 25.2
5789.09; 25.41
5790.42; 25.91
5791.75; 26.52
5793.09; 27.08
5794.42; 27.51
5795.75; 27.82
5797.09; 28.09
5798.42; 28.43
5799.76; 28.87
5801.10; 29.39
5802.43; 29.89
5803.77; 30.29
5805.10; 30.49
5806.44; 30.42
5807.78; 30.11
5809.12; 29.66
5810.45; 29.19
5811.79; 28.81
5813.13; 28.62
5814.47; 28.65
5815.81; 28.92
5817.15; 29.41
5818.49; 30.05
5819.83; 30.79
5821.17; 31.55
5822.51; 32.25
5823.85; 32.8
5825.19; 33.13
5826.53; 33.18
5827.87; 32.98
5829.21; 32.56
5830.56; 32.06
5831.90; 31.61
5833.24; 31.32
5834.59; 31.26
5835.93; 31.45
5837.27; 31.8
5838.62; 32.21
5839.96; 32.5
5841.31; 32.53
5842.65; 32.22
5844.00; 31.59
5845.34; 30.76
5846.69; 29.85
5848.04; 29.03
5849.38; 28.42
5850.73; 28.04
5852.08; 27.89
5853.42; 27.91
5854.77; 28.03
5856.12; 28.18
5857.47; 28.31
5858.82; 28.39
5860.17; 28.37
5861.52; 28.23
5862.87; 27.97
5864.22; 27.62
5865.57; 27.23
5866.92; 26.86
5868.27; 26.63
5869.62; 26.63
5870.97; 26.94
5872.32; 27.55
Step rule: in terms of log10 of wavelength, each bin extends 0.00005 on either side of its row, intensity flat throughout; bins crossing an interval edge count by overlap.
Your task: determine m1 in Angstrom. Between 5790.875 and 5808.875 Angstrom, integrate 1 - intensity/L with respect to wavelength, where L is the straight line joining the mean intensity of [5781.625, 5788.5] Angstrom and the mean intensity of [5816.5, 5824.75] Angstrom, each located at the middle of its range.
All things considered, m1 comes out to -0.34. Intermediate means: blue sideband 26.2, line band 28.8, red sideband 31.2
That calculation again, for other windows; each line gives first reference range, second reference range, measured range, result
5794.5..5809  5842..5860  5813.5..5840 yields -2.1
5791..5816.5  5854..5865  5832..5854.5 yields -1.7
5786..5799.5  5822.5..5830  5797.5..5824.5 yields 0.1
